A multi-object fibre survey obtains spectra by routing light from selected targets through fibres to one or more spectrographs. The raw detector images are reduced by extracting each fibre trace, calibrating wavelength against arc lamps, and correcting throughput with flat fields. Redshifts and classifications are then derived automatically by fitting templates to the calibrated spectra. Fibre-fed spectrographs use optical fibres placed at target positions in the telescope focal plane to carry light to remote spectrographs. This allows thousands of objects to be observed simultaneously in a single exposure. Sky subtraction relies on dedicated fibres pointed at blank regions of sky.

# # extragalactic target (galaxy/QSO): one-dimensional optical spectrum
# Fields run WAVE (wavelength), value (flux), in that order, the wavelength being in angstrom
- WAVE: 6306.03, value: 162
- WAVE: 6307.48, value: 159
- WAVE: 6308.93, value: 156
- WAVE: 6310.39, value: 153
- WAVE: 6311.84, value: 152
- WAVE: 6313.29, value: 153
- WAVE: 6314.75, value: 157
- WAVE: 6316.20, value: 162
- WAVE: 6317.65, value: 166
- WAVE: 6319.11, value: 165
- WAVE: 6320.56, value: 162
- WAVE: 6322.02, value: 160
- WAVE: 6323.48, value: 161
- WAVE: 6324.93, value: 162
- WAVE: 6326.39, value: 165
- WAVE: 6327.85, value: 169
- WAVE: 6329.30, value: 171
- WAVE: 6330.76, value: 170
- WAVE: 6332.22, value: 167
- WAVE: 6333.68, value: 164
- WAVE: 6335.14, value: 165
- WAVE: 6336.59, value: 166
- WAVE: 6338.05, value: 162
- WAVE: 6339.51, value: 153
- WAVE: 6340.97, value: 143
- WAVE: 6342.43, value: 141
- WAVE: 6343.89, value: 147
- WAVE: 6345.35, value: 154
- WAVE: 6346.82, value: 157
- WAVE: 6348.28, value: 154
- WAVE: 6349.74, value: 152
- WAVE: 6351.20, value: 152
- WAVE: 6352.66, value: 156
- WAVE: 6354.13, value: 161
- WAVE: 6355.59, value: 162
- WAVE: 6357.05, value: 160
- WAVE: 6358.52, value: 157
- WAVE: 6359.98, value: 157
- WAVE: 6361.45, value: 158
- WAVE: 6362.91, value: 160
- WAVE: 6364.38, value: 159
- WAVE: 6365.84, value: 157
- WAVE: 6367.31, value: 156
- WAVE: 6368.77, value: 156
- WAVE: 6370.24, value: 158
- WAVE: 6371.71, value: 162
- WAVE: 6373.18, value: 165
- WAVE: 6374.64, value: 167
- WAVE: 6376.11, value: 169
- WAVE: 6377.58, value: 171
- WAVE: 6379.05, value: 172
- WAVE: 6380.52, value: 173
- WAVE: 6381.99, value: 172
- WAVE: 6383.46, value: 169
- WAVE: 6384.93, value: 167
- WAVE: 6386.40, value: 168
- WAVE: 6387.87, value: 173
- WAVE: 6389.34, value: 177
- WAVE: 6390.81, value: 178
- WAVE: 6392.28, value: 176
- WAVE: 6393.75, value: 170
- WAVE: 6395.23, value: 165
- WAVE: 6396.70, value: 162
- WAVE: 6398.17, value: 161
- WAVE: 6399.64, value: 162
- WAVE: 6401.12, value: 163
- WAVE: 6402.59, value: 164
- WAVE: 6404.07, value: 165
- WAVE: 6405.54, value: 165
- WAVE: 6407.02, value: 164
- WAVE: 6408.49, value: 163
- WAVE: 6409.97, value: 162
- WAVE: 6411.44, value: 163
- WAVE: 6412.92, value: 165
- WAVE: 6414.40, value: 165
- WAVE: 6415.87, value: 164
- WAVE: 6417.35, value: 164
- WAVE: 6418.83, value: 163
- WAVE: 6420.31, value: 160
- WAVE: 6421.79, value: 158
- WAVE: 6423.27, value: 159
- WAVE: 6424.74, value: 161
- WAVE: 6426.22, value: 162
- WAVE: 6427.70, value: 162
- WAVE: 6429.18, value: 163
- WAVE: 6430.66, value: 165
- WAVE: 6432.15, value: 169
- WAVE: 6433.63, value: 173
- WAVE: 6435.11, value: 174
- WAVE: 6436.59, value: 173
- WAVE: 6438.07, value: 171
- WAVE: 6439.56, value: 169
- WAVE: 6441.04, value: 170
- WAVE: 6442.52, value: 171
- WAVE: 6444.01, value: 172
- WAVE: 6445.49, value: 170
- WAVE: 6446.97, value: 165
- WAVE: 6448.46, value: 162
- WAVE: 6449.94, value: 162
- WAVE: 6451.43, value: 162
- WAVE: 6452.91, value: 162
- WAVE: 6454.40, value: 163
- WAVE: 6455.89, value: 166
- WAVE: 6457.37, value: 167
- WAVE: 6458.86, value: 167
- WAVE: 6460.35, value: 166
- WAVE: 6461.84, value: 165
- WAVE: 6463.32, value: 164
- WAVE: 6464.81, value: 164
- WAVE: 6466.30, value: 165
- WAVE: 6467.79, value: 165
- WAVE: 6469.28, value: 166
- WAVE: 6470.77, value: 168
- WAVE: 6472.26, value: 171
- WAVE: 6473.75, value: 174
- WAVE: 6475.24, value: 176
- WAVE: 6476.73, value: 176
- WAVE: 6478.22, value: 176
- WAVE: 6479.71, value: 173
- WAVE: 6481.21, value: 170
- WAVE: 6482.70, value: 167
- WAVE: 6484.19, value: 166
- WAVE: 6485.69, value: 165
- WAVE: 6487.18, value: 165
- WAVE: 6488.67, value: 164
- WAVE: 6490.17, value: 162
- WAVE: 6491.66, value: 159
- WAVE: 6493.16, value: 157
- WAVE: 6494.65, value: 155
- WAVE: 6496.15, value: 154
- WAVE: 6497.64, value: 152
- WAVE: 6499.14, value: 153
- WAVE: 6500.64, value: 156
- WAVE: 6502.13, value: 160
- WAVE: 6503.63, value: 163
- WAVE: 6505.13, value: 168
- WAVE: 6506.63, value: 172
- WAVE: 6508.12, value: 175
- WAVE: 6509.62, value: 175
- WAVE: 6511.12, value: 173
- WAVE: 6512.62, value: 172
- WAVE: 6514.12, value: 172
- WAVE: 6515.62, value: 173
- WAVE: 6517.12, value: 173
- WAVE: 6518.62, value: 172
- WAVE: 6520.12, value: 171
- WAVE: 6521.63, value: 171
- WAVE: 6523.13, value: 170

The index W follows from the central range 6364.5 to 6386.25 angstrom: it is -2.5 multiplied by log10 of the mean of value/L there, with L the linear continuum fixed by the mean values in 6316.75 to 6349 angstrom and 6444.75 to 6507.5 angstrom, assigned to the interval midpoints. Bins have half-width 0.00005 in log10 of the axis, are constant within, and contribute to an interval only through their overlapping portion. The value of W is -0.02 mag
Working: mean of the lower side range 160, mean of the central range 165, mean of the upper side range 165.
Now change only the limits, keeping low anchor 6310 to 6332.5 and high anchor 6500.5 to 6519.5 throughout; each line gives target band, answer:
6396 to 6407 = 0.02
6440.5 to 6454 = 0.01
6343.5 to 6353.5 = 0.07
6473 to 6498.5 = 0.02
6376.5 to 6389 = -0.04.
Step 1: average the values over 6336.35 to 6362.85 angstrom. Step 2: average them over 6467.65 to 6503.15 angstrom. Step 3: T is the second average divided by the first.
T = 1.06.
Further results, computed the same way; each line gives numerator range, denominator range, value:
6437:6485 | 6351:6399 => 1.02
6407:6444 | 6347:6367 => 1.05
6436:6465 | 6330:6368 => 1.06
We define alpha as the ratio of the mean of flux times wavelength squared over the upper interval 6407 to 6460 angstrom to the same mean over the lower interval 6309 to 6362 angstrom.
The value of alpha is 1.07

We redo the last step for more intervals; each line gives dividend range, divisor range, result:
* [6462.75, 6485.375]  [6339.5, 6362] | 1.14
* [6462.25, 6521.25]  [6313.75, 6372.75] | 1.10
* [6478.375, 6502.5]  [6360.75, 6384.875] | 1.02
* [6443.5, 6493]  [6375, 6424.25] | 1.02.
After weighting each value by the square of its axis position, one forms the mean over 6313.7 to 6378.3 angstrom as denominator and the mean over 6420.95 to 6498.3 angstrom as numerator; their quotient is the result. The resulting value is 1.07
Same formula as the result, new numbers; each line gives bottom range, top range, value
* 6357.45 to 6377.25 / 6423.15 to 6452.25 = 1.06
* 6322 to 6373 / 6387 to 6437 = 1.06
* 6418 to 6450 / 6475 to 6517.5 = 1.02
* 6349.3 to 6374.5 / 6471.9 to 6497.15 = 1.09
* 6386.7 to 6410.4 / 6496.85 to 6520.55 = 1.04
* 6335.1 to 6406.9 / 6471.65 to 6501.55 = 1.05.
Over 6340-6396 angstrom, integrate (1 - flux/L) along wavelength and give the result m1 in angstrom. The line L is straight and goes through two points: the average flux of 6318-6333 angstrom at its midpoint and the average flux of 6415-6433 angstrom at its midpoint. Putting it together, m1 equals 0.7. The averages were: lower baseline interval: 165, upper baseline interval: 163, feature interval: 162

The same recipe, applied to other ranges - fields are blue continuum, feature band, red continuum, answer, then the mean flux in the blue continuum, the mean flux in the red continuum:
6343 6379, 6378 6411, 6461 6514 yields -1.5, 159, 166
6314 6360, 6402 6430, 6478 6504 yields -0.4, 159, 162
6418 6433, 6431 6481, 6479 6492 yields -1.3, 162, 166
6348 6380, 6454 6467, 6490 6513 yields -0.3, 160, 163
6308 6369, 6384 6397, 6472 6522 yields -0.8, 159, 167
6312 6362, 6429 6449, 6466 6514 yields -0.7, 159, 166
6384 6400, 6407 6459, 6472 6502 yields 0.6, 169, 164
